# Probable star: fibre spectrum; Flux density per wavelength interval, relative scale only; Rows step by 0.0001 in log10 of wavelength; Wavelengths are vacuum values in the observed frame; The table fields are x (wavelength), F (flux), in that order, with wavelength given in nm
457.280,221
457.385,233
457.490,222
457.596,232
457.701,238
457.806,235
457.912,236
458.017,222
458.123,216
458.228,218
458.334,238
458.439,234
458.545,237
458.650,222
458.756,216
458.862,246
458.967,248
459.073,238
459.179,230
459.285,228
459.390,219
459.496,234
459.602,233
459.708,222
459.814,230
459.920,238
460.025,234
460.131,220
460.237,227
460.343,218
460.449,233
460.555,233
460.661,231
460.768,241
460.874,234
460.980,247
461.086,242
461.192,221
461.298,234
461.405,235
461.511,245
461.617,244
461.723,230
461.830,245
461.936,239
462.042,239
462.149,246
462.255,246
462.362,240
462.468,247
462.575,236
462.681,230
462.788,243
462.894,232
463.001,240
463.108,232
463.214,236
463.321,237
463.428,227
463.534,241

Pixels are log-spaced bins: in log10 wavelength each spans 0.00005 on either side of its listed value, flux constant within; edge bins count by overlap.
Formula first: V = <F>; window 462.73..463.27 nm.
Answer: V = 236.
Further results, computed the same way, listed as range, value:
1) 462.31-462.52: 244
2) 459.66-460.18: 229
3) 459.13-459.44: 226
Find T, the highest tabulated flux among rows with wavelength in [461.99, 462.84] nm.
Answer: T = 247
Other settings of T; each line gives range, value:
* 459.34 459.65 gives 234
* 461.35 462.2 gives 246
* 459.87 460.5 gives 238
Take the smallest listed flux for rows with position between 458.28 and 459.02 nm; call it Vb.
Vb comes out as 216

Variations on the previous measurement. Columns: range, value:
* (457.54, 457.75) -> 232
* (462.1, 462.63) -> 236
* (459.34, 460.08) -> 219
